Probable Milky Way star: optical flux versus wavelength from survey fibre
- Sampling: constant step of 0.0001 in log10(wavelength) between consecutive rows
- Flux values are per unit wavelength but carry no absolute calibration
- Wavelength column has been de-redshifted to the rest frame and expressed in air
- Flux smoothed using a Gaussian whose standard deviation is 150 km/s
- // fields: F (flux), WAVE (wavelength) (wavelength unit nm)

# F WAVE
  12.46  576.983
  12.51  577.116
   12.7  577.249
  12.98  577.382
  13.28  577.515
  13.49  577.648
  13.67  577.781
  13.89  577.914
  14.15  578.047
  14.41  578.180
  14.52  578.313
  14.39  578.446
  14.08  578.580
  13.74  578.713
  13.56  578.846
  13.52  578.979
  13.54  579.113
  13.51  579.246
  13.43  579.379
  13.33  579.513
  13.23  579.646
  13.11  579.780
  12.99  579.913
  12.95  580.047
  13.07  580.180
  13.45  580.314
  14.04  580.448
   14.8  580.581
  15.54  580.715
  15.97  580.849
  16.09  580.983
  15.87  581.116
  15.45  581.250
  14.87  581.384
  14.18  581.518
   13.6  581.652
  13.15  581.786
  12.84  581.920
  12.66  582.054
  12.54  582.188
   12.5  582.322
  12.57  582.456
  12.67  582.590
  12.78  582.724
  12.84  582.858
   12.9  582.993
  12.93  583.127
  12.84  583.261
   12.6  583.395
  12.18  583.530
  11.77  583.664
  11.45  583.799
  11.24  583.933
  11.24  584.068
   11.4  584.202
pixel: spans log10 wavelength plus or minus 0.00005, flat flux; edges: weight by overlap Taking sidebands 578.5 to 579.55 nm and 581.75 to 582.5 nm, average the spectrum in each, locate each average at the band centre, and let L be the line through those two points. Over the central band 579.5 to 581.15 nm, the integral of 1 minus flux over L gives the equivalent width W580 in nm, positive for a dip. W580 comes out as -0.122 nm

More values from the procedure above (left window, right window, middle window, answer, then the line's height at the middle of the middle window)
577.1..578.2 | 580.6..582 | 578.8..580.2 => 0.08 nm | 14.1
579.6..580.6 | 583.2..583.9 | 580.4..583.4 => -0.24 nm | 12.7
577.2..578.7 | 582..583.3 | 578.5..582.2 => -0.19 nm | 13.2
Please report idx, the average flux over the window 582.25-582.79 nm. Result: 12.6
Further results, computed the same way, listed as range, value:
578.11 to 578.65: 14.3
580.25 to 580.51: 13.7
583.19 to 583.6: 12.5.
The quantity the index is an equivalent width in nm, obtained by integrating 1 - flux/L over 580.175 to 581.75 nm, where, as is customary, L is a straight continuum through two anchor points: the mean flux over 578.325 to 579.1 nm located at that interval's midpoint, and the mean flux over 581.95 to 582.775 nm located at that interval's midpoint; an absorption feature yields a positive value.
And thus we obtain -0.20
